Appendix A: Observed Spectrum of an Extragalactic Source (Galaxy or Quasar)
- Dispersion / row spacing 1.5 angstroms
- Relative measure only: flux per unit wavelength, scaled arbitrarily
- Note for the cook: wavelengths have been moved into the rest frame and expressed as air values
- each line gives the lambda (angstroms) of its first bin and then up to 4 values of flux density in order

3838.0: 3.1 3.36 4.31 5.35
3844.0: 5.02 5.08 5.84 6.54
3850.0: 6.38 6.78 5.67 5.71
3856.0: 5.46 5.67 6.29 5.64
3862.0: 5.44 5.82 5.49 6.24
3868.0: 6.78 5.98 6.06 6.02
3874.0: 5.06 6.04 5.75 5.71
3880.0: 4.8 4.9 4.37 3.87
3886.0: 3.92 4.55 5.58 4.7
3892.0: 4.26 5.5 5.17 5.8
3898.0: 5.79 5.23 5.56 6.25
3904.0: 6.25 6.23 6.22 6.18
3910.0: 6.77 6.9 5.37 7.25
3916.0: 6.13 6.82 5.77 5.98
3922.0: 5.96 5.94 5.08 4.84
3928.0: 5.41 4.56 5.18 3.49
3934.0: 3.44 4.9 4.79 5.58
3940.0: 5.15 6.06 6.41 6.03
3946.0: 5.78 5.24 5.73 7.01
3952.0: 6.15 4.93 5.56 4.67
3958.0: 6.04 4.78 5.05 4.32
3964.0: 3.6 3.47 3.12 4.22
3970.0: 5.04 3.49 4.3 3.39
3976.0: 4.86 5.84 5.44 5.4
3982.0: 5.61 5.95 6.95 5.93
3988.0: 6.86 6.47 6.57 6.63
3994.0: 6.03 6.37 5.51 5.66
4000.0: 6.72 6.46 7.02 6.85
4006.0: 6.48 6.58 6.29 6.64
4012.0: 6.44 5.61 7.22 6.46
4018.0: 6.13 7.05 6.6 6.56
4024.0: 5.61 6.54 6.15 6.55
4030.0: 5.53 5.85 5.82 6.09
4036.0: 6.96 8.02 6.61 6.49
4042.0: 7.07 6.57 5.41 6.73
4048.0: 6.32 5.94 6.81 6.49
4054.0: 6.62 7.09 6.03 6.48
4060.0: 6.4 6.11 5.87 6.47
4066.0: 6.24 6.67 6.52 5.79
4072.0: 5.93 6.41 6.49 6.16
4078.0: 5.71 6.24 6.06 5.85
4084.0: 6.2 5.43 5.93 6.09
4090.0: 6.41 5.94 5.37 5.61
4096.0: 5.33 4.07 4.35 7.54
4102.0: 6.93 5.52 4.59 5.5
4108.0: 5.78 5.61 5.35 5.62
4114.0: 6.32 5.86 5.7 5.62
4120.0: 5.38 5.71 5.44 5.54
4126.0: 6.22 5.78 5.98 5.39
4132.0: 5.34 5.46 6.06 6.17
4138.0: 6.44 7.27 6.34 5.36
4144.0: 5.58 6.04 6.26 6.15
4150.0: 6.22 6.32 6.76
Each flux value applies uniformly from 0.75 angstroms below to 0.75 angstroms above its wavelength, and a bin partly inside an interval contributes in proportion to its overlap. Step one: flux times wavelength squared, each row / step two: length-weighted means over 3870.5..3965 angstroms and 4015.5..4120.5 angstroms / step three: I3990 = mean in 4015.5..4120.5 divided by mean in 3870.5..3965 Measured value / 1.2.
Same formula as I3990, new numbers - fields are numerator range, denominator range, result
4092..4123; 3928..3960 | 1.14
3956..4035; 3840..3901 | 1.13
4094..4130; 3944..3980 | 1.24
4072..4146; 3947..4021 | 1.09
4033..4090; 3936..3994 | 1.24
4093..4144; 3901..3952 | 1.10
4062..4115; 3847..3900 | 1.19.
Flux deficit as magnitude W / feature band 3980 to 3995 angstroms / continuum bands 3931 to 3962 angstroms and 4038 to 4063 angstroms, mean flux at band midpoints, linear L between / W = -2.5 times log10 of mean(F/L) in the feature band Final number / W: -0.09 mag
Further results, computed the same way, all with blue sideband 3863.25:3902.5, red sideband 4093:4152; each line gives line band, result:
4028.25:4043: -0.16 mag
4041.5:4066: -0.13 mag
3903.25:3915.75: -0.18 mag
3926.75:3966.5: 0.07 mag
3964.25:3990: 0.10 mag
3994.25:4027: -0.15 mag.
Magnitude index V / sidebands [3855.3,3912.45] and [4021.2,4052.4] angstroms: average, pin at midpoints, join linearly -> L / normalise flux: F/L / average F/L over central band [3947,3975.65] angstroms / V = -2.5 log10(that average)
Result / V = 0.25 mag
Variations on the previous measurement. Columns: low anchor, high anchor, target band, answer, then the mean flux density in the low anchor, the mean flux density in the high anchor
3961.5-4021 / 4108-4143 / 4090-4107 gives 0.047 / 5.73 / 5.83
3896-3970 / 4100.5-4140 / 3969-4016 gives -0.072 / 5.44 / 5.82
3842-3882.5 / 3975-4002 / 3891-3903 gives 0.081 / 5.75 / 6.04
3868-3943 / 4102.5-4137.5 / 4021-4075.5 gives -0.140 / 5.47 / 5.66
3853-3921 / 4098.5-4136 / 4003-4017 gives -0.150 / 5.67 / 5.72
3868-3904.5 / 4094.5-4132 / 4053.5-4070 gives -0.153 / 5.32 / 5.62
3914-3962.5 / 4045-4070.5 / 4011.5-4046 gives -0.044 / 5.46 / 6.38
